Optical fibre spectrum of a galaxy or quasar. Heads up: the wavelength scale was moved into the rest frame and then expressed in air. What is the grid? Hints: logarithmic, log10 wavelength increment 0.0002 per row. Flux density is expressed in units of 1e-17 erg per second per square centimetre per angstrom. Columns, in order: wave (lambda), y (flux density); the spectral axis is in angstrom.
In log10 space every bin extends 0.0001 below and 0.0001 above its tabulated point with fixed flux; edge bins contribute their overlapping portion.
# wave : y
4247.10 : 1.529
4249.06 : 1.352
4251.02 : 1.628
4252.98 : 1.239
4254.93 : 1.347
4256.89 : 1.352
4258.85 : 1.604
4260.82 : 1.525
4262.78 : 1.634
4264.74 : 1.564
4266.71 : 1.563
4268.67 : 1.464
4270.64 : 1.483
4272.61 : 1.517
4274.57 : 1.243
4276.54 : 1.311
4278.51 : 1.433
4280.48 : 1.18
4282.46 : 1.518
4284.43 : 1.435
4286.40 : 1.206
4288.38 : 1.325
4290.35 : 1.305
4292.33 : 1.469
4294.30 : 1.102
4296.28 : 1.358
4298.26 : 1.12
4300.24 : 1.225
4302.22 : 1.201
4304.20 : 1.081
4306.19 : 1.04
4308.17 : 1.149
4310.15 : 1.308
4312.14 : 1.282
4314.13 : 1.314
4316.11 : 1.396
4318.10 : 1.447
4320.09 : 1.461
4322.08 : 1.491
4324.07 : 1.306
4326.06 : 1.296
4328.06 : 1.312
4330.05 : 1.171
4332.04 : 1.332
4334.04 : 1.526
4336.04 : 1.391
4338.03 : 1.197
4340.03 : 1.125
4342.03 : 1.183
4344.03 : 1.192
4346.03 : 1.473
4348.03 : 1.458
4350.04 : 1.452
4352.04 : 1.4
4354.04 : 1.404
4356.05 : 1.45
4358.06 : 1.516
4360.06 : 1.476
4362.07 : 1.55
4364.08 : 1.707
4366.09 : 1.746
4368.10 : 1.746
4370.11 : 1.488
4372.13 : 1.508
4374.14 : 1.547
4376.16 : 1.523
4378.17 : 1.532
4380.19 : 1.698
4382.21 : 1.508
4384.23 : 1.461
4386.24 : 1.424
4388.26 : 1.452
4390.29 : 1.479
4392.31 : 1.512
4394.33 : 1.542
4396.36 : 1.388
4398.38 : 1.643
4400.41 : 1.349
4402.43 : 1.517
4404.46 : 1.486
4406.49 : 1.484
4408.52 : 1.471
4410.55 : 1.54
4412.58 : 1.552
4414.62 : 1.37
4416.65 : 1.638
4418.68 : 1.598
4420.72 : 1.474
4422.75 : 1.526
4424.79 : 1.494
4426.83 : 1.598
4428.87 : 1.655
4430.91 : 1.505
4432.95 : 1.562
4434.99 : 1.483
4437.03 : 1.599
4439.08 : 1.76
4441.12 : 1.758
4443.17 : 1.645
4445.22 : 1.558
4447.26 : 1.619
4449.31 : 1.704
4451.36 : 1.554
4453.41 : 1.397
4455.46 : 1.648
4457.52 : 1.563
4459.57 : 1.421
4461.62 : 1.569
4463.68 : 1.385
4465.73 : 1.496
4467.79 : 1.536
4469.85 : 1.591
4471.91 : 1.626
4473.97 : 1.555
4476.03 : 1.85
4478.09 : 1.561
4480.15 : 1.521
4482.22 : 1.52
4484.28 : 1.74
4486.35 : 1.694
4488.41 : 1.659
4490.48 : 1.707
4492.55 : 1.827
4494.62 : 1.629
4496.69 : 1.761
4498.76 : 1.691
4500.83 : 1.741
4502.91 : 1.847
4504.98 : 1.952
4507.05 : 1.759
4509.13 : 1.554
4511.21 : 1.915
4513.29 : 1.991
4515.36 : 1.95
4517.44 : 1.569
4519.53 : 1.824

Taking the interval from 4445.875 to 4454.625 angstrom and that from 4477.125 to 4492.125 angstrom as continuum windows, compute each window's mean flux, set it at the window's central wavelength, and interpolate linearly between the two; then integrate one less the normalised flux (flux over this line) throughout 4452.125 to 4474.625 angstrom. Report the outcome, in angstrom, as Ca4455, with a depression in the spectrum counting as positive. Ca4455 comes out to 1.0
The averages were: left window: 1.57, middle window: 1.53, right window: 1.64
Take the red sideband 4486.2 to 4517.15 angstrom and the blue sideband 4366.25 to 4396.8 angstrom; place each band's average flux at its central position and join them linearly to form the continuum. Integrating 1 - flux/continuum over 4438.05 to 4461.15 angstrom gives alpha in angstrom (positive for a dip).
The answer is 0.9 angstrom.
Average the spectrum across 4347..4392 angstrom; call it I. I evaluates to 1.52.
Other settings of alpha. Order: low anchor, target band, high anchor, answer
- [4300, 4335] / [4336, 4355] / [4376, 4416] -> 0.6 angstrom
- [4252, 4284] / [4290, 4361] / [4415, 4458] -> 8.1 angstrom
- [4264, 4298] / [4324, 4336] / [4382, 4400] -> 0.8 angstrom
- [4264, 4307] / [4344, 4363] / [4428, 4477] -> -0.3 angstrom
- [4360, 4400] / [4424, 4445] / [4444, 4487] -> -0.5 angstrom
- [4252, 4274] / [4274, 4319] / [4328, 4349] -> 3.9 angstrom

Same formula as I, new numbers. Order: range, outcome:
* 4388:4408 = 1.49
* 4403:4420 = 1.52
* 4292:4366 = 1.34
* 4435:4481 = 1.59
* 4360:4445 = 1.55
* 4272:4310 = 1.27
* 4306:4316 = 1.25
